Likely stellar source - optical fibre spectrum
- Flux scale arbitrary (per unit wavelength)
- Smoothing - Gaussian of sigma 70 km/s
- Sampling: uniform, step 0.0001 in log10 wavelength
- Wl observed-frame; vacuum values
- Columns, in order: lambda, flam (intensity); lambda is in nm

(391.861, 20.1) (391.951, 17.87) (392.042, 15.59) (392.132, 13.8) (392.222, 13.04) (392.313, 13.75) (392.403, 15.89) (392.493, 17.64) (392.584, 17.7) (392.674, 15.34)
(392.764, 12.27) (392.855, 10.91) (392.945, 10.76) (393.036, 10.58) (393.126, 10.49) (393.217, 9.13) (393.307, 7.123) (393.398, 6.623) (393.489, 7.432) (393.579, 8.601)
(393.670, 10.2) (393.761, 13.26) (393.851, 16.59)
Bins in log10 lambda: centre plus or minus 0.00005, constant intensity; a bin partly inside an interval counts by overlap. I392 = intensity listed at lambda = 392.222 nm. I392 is 13.04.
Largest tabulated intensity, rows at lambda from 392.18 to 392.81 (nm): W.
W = 17.7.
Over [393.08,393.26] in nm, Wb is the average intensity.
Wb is 9.83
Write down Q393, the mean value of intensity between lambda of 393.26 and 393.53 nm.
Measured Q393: 7.06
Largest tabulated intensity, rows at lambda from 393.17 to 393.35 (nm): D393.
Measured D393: 9.13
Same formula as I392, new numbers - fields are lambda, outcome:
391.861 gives 20.1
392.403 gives 15.89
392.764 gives 12.27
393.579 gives 8.601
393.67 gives 10.2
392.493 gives 17.64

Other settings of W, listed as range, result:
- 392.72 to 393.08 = 12.27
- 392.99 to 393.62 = 10.58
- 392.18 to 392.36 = 13.75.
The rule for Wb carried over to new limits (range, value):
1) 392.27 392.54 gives 15.8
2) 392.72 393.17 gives 11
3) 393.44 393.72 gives 8.77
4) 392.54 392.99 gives 13.4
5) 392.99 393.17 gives 10.5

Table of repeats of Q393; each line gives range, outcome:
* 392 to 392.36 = 14.1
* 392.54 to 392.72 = 16.6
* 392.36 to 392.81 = 15.8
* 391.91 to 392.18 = 15.7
